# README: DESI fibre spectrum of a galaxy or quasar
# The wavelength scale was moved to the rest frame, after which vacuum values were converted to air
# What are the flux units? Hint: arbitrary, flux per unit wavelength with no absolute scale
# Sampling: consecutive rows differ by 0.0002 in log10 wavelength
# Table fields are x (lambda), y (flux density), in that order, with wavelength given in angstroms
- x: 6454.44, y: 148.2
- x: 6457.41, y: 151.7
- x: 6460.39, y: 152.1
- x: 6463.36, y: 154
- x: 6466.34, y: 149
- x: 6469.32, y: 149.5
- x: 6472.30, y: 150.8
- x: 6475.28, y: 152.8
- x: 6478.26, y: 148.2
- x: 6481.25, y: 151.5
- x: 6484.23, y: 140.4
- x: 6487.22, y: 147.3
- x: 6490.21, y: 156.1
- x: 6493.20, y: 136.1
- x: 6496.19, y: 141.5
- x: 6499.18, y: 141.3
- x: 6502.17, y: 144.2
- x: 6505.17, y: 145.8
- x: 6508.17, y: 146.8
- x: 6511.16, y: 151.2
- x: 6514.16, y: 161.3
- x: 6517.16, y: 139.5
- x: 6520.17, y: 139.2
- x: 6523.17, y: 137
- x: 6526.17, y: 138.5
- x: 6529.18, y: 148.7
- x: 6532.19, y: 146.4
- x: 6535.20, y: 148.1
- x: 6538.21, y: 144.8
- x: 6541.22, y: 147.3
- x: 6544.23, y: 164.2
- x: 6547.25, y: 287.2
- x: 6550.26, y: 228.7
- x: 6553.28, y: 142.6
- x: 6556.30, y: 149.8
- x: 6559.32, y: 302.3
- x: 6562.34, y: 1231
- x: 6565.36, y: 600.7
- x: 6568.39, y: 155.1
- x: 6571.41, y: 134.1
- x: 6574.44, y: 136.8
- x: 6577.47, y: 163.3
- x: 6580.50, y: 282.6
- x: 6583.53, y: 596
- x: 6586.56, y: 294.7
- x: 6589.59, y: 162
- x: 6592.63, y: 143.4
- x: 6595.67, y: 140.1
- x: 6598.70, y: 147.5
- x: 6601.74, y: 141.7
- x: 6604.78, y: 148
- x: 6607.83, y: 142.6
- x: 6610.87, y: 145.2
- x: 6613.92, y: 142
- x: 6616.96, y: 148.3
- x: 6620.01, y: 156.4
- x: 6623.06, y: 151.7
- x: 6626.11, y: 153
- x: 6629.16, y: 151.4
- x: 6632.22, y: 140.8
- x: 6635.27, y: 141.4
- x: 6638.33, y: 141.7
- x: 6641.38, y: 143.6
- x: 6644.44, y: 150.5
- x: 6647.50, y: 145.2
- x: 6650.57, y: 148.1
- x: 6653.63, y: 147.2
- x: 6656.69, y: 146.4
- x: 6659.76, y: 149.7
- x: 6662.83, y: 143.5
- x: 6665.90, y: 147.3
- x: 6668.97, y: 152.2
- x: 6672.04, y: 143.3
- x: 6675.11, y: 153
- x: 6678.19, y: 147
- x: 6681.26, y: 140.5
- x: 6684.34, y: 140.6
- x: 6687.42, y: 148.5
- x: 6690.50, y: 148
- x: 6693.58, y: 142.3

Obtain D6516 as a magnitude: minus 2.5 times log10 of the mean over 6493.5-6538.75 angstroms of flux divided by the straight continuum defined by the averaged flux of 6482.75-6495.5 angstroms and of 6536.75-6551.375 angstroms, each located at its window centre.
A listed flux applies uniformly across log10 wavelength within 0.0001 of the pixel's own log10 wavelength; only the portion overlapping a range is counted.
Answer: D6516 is 0.16 mag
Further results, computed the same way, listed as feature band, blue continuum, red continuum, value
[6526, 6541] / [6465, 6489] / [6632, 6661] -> 0.01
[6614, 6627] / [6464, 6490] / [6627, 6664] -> -0.04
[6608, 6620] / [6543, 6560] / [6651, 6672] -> 0.19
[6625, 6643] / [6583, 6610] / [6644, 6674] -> 0.15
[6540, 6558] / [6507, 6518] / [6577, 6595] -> 0.12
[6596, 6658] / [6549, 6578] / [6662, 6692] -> 0.46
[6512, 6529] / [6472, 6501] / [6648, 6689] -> 0.02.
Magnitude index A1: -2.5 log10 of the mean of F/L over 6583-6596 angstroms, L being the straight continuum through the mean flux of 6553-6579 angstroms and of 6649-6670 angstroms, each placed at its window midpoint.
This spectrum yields 0.18 mag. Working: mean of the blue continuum 344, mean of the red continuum 148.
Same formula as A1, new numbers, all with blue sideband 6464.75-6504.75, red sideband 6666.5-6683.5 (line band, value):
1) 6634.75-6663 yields 0.01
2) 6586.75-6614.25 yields -0.05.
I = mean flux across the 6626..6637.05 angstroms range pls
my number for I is 146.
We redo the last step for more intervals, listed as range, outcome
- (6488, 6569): 218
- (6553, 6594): 327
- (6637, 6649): 145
